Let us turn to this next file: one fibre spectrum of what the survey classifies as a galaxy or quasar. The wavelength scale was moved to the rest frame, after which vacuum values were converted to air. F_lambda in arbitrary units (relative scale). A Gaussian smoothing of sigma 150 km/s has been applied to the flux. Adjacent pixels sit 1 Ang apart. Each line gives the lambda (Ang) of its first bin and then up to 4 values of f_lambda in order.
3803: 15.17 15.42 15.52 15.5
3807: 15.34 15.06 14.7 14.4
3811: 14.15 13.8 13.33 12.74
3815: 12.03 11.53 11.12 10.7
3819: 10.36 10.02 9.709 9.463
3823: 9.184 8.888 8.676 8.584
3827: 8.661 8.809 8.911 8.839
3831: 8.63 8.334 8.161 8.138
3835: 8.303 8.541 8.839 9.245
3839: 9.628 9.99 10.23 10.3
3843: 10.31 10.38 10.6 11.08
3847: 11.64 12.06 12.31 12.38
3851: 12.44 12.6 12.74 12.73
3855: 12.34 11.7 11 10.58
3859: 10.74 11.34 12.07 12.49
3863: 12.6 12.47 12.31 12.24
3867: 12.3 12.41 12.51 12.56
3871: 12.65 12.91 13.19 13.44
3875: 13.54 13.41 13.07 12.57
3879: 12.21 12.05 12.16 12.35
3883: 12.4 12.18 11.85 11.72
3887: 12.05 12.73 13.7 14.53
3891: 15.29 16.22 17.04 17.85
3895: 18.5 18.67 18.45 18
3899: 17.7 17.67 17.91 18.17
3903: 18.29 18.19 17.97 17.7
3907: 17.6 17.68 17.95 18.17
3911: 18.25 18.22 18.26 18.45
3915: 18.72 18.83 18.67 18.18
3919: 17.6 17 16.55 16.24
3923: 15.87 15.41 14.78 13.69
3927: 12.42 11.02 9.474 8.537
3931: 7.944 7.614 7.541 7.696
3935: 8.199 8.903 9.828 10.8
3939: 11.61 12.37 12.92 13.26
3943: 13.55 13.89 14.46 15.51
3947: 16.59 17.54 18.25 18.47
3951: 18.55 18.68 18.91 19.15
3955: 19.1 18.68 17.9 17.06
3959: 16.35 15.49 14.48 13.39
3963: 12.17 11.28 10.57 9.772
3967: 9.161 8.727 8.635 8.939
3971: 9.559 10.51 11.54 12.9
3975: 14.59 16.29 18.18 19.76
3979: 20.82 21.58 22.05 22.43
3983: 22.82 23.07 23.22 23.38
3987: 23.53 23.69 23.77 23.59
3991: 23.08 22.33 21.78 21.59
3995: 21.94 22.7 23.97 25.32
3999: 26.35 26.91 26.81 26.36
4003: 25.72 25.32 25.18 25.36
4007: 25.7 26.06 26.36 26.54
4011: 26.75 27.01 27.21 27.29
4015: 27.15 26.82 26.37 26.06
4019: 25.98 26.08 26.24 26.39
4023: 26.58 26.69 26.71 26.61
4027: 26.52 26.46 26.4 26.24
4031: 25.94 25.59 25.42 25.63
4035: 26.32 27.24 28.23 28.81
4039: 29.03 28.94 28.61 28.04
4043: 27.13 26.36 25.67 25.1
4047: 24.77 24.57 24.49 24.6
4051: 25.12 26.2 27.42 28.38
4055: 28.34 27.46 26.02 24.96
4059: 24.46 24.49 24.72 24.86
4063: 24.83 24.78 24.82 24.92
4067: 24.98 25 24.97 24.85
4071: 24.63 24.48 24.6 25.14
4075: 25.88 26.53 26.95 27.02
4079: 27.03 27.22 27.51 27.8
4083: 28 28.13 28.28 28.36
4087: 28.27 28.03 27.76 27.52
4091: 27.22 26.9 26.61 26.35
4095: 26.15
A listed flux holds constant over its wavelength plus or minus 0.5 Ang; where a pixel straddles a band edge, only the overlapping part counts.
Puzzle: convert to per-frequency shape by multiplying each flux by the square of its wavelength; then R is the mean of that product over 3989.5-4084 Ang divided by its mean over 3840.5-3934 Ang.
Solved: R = 2.00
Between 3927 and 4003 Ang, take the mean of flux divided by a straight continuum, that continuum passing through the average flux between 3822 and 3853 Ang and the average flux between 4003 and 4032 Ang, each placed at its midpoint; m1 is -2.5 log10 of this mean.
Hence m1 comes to 0.30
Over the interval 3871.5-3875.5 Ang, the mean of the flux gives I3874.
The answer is 13.3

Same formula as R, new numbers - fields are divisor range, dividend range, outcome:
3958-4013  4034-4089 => 1.37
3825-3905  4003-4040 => 2.29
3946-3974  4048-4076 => 1.85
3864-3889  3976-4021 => 2.06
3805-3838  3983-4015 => 2.52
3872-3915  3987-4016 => 1.69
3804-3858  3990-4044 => 2.59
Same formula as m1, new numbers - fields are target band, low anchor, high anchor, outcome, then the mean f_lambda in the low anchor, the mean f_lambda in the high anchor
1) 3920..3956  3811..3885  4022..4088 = 0.29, 11.2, 26.3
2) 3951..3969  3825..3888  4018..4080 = 0.29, 11.3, 26.1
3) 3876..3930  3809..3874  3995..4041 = 0.04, 11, 26.4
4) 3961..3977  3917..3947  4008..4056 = 0.48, 12.7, 26.6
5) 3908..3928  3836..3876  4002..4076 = -0.02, 11.7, 26.1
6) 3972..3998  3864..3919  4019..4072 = 0.05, 15.4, 26.1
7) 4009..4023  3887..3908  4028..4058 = -0.08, 17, 26.6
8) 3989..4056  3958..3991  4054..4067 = -0.21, 16.6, 25.5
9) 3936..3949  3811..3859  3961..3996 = 0.16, 10.5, 17.4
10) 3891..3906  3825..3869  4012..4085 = -0.21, 10.7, 26.3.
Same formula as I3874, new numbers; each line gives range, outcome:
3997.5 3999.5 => 25.8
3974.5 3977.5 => 16.4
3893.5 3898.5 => 18.3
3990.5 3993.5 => 22.4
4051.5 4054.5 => 27.3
